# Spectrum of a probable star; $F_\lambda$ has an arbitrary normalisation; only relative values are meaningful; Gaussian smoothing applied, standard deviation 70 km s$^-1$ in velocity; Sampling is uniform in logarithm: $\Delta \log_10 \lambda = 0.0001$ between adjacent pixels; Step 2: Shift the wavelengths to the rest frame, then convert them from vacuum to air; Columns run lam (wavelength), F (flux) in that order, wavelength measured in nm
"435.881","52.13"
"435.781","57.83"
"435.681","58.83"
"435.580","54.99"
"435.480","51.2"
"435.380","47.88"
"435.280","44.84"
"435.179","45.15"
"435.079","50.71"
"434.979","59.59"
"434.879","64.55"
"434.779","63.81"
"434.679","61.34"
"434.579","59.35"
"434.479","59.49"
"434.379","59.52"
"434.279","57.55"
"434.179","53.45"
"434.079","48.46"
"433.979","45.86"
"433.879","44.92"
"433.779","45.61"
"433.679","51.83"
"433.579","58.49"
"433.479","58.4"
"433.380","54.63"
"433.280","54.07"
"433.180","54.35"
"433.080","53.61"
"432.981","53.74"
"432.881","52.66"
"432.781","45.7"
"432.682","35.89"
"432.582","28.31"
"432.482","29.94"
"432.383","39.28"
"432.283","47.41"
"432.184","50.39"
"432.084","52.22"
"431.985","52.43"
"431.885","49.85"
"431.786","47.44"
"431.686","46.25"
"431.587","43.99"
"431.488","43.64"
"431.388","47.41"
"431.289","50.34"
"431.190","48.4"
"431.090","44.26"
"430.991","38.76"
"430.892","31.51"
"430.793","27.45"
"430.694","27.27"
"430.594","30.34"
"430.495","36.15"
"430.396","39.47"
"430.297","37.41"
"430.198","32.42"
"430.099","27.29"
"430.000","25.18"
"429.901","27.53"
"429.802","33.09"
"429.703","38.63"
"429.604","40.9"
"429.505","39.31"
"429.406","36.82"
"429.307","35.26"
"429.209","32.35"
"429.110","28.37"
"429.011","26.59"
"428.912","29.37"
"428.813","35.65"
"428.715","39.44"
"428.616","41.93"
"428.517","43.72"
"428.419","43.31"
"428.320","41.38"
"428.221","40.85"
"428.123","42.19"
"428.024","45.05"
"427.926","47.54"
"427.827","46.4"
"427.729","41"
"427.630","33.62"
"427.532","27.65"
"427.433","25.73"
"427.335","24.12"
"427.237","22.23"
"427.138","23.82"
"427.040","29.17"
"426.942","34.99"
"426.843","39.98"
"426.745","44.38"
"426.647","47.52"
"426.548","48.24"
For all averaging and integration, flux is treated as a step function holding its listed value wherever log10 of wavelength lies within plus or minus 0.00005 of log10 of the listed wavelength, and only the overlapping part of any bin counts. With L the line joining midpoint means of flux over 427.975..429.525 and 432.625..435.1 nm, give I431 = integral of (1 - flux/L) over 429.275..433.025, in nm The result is 0.453 nm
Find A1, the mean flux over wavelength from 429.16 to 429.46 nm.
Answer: 34.9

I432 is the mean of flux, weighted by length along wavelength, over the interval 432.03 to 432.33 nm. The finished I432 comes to 50.2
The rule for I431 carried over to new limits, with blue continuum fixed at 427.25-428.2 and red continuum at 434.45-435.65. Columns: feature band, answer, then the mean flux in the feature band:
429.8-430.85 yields 0.29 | 31.2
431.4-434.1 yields 0.09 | 47.7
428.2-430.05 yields 0.20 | 35.7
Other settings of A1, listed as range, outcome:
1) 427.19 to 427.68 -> 26.7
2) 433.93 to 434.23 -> 49.3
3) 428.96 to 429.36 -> 30.7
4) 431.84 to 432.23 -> 51.2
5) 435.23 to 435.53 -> 48.1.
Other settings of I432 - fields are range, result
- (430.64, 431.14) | 33.8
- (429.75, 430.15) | 28.4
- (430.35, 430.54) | 37.8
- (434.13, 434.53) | 57.5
